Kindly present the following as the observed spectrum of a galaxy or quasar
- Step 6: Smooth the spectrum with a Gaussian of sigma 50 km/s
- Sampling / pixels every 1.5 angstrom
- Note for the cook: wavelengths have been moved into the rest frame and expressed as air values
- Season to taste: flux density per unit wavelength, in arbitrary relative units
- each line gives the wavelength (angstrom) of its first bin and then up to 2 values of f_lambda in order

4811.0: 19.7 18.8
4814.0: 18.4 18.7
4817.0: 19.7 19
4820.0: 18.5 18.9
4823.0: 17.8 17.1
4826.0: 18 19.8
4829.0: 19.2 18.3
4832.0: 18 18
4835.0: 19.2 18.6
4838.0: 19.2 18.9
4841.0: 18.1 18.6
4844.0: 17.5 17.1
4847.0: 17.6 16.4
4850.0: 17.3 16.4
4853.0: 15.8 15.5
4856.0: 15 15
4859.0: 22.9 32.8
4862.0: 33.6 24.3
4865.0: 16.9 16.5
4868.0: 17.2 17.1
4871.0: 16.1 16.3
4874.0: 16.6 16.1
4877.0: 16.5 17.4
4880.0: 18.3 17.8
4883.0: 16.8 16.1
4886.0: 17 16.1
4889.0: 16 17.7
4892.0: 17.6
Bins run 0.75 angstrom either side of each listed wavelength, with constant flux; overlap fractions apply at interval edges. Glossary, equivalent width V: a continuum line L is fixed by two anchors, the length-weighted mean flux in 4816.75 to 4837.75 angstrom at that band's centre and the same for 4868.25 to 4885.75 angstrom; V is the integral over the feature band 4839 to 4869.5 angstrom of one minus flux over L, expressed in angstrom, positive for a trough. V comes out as -2.6 angstrom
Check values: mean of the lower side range 18.6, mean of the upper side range 16.8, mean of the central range 19.1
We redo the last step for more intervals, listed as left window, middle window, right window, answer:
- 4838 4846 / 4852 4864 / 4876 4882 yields -2.6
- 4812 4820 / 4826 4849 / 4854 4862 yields 2.2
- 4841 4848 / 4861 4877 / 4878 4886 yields -1.6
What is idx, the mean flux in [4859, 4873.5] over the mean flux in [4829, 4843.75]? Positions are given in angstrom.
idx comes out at 1.14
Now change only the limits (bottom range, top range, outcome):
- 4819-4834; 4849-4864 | 1.13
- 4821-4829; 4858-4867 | 1.33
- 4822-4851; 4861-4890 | 1.00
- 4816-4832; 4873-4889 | 0.90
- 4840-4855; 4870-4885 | 0.98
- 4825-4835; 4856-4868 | 1.20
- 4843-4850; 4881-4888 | 0.97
